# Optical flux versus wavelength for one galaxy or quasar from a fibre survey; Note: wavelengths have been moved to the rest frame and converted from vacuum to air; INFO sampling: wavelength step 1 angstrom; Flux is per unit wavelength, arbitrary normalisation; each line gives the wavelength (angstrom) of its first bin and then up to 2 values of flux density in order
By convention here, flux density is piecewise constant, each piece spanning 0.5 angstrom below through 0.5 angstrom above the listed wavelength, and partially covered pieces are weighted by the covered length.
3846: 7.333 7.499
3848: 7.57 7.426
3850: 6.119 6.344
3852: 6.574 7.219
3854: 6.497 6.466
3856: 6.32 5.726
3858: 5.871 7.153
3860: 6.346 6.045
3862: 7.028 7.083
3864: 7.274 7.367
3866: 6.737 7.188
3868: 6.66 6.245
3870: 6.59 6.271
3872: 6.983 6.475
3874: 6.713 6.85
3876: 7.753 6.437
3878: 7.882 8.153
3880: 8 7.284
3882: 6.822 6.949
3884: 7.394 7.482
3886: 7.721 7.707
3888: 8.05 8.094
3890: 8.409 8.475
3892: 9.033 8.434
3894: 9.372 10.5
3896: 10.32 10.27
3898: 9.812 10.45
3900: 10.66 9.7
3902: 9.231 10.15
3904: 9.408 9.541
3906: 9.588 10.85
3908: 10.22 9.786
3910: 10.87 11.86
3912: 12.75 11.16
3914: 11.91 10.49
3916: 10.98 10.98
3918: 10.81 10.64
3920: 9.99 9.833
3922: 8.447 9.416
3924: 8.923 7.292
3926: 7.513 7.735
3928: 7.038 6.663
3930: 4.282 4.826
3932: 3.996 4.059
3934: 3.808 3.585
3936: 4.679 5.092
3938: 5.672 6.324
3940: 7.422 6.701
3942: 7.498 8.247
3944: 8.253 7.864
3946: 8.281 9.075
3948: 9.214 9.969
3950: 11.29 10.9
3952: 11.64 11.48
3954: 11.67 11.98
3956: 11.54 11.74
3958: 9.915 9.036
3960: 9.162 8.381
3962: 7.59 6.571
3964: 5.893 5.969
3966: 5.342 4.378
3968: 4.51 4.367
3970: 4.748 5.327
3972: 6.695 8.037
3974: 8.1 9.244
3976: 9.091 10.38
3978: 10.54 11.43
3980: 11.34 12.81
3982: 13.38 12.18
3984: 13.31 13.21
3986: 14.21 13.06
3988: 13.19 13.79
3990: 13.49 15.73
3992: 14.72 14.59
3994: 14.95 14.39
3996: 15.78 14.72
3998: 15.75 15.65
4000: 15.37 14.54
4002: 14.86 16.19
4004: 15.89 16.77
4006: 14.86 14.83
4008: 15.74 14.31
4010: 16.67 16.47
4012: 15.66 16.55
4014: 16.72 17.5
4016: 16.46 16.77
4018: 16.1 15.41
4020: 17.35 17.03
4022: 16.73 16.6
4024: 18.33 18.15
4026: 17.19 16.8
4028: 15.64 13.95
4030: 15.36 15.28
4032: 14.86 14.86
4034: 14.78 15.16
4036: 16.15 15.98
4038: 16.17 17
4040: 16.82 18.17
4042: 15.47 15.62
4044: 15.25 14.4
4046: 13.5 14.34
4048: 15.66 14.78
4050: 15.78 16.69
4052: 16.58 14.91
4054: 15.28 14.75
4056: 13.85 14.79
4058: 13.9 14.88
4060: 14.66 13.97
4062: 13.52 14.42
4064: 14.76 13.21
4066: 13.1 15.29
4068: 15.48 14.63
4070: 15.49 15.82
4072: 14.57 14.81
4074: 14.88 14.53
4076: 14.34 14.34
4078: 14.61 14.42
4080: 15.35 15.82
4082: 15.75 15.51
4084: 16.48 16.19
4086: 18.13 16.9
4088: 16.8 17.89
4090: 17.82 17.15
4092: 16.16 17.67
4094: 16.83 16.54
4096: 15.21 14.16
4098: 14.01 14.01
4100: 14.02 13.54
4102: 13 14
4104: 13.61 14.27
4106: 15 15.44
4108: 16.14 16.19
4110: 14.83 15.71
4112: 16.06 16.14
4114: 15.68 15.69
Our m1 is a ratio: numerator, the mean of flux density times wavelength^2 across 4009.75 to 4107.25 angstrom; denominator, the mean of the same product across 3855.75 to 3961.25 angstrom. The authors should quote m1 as 2.00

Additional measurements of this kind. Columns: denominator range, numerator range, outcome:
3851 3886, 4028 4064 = 2.41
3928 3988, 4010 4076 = 1.92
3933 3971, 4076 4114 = 2.15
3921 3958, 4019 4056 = 2.09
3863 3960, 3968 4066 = 1.78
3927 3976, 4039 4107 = 2.16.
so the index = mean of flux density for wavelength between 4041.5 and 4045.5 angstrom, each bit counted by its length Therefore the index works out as 15.2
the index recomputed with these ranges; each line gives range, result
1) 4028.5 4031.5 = 14.9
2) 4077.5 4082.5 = 15.2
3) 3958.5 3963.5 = 8.15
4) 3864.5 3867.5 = 7.1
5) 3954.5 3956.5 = 11.8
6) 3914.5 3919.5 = 10.8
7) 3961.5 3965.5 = 6.51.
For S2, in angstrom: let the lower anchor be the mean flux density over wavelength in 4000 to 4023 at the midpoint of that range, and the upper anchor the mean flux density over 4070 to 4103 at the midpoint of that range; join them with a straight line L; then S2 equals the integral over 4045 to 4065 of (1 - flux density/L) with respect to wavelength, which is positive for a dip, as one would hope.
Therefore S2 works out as 1.3 angstrom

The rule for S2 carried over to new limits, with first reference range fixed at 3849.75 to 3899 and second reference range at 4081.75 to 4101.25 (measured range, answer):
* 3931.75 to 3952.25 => 5.82 angstrom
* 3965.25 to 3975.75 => 4.78 angstrom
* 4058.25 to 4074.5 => 0.53 angstrom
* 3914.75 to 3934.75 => 3.34 angstrom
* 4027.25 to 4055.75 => -2.82 angstrom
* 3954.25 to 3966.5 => 2.45 angstrom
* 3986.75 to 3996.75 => -1.90 angstrom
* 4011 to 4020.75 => -2.57 angstrom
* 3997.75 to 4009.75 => -2.70 angstrom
